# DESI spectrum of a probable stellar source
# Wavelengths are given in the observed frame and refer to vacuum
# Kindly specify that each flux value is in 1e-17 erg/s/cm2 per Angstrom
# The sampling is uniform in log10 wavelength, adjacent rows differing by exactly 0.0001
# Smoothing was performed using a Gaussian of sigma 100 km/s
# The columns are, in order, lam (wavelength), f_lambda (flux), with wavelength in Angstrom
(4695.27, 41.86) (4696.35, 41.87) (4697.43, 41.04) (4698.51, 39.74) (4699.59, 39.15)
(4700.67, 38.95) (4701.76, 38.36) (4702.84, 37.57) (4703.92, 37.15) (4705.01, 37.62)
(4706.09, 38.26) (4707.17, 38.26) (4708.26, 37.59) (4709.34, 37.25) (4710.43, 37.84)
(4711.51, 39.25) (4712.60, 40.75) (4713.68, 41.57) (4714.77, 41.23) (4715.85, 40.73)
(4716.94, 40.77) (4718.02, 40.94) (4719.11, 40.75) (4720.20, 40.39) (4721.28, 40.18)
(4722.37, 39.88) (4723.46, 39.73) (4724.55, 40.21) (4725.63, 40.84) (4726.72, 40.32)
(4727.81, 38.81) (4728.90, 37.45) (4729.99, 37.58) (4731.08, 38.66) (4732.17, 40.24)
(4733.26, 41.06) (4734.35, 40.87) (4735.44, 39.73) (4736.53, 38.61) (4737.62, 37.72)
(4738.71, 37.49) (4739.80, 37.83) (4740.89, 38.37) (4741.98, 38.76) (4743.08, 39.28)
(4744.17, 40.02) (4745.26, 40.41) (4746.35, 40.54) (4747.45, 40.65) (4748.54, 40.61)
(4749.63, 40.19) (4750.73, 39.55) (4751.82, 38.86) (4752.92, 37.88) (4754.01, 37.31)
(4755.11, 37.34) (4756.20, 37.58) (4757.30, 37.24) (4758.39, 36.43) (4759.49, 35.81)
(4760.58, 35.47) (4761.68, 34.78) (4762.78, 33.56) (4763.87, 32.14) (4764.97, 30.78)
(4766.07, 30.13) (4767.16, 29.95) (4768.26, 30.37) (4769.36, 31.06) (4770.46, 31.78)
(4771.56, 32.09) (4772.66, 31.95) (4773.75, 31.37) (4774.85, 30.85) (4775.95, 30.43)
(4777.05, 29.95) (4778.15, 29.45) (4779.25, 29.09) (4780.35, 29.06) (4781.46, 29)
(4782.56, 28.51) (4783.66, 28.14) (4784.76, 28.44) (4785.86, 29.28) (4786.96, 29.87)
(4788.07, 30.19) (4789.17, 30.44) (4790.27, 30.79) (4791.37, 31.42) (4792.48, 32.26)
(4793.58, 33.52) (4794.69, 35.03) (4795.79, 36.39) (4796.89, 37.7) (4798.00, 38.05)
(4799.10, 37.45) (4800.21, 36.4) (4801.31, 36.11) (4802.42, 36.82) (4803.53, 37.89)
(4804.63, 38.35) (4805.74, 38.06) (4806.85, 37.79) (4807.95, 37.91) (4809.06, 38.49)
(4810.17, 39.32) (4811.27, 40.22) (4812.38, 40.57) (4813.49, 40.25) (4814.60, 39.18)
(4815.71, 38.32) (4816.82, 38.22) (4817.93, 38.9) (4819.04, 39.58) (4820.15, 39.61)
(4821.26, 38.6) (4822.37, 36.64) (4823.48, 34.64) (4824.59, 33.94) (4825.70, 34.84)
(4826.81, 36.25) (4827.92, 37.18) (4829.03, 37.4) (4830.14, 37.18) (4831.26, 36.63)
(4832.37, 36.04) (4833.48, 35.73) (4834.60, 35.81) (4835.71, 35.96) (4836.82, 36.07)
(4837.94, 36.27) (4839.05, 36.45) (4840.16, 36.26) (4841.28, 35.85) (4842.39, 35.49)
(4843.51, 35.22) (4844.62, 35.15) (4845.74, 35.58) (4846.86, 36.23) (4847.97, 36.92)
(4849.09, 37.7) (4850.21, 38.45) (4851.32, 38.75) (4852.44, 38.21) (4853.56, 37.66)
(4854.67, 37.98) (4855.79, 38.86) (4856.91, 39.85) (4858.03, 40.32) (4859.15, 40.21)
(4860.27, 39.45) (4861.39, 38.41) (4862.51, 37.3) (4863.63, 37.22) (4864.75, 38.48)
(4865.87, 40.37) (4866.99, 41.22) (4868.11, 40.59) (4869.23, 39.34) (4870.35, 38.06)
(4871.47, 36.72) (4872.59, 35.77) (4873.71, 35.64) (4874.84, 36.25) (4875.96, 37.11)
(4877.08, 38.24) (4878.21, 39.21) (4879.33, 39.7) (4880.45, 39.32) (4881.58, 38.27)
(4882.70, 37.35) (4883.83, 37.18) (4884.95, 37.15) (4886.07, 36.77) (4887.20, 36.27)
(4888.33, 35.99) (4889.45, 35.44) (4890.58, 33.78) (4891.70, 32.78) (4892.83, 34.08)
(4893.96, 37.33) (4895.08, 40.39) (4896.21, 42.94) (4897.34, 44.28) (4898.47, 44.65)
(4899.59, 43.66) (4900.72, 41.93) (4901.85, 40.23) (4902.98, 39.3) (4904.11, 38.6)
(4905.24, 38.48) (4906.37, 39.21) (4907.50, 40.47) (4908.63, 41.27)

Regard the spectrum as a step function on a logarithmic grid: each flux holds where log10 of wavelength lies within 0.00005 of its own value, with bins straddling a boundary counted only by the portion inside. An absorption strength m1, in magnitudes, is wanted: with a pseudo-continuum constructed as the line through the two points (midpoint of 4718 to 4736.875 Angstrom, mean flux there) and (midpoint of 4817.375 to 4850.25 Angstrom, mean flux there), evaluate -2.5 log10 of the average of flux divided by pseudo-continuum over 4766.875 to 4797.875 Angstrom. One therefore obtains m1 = 0.22 mag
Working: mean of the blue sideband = 39.8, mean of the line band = 31.1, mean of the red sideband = 36.5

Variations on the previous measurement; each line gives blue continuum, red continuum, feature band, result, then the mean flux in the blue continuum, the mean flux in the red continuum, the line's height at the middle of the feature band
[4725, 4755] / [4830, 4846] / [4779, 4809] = 0.116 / 39.2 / 35.9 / 37.4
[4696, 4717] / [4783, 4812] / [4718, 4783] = 0.027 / 39.2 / 34.9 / 37.1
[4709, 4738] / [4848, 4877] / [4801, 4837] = 0.036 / 39.8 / 38.4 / 38.8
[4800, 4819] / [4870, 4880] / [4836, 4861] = 0.013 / 38.5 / 37.4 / 37.8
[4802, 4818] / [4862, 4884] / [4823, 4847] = 0.075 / 38.7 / 38.2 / 38.5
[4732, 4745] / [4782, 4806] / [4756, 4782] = 0.132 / 39.2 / 33.6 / 36.1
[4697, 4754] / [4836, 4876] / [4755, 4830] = 0.117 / 39.4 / 37.6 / 38.5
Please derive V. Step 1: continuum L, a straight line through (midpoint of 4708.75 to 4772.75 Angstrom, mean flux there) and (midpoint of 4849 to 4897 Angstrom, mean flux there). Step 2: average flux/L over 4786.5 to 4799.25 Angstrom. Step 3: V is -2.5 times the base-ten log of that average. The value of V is 0.13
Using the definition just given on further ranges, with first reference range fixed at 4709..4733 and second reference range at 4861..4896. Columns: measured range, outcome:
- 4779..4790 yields 0.310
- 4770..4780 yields 0.259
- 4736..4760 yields 0.024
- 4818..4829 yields 0.040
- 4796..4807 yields 0.036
